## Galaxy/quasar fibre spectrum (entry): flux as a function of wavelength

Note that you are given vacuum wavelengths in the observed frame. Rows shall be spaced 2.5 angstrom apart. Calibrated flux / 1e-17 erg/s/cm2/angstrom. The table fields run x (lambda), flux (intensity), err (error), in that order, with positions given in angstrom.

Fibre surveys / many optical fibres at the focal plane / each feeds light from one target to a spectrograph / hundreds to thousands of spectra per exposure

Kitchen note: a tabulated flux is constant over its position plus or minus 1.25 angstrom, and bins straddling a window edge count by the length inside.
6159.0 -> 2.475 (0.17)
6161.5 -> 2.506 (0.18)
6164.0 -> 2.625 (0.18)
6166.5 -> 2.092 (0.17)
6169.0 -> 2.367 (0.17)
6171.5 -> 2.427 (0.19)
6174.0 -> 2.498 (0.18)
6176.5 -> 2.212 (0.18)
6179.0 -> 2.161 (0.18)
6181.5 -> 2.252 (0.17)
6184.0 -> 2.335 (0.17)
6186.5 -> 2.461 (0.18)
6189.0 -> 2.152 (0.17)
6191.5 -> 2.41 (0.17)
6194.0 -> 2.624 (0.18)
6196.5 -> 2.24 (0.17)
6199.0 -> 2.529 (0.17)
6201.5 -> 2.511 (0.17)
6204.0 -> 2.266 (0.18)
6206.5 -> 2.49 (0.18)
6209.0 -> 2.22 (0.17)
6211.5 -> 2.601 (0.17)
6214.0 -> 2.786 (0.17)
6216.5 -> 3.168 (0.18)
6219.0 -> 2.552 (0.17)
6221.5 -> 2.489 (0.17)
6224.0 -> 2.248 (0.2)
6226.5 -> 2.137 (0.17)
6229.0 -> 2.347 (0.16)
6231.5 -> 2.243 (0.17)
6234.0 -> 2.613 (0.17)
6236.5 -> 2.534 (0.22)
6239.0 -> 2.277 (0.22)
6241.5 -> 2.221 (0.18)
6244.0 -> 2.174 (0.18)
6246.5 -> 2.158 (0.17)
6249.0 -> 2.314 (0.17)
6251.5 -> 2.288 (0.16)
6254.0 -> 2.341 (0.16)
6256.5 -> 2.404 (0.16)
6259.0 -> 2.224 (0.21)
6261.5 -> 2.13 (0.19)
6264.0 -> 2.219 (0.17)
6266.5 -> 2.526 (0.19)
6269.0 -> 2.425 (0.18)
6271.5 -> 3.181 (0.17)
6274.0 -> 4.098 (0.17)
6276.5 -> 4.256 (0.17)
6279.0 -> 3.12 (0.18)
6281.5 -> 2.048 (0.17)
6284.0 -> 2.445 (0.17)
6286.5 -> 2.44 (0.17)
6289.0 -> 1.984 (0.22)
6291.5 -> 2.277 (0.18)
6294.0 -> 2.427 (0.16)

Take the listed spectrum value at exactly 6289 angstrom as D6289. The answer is 1.984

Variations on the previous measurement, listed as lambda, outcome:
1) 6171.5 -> 2.427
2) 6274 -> 4.098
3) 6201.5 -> 2.511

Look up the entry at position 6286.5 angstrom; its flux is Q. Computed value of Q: 2.44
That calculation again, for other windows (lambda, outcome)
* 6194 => 2.624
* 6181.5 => 2.252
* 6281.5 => 2.048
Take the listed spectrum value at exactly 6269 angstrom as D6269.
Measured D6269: 2.425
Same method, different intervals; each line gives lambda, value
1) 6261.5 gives 2.13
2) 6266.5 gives 2.526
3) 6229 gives 2.347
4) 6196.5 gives 2.24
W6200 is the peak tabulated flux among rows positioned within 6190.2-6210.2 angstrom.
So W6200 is 2.624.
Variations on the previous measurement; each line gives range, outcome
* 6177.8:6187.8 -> 2.461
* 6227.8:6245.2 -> 2.613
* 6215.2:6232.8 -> 3.168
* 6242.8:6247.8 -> 2.174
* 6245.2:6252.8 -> 2.314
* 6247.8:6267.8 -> 2.526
